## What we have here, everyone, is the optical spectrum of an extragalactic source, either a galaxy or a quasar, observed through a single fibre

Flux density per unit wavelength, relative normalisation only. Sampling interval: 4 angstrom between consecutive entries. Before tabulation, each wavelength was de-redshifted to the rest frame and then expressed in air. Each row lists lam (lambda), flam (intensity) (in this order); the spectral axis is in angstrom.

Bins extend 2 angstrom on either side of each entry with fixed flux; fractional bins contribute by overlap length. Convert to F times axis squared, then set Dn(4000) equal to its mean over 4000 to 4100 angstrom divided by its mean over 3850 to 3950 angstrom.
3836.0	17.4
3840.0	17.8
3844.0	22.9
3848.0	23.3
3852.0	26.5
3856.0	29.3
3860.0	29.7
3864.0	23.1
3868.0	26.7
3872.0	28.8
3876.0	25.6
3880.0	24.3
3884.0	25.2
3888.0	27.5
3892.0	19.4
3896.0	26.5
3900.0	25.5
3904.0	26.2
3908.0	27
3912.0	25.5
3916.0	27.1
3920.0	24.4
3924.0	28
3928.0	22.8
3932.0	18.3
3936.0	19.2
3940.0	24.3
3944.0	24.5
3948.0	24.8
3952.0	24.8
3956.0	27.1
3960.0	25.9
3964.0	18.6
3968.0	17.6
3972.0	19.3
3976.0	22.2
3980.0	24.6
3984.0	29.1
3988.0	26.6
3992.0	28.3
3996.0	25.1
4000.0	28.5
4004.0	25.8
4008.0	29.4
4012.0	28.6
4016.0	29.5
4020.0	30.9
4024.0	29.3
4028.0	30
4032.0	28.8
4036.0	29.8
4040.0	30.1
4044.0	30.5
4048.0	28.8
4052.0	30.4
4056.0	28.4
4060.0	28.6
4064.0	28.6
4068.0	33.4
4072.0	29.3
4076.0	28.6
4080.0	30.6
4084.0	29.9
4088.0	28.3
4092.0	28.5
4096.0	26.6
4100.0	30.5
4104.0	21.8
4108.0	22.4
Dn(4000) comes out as 1.3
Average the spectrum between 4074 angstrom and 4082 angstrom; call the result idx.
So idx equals 29.6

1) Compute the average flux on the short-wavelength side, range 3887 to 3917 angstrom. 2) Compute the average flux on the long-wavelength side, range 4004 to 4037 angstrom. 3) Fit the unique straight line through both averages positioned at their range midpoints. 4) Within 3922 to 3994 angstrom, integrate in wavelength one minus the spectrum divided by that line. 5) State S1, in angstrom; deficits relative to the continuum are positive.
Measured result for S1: 9.6 angstrom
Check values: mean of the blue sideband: 25.5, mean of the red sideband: 29.3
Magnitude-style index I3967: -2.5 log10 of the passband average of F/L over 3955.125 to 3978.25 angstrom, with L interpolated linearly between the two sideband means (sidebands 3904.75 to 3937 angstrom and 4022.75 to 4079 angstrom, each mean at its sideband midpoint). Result 0.21 mag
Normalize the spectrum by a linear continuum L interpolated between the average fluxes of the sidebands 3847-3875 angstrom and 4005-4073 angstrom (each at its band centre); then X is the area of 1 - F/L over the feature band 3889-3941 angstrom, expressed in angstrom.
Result 6.48 angstrom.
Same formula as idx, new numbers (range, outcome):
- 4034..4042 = 30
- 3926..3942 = 21.1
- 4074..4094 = 29.2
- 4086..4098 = 27.8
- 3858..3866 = 26.4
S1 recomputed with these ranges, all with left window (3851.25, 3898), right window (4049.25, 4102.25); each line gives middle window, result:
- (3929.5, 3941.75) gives 2.9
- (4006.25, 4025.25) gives -0.8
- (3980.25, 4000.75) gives 0.5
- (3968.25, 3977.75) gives 2.6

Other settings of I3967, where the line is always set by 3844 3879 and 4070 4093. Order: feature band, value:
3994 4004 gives 0.06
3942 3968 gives 0.16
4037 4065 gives -0.02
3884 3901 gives 0.09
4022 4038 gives -0.03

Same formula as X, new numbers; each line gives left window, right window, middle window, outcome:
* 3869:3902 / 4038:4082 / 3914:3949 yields 3.76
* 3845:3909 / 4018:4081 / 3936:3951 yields 1.93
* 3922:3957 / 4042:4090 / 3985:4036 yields -2.75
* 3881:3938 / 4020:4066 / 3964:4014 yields 4.26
